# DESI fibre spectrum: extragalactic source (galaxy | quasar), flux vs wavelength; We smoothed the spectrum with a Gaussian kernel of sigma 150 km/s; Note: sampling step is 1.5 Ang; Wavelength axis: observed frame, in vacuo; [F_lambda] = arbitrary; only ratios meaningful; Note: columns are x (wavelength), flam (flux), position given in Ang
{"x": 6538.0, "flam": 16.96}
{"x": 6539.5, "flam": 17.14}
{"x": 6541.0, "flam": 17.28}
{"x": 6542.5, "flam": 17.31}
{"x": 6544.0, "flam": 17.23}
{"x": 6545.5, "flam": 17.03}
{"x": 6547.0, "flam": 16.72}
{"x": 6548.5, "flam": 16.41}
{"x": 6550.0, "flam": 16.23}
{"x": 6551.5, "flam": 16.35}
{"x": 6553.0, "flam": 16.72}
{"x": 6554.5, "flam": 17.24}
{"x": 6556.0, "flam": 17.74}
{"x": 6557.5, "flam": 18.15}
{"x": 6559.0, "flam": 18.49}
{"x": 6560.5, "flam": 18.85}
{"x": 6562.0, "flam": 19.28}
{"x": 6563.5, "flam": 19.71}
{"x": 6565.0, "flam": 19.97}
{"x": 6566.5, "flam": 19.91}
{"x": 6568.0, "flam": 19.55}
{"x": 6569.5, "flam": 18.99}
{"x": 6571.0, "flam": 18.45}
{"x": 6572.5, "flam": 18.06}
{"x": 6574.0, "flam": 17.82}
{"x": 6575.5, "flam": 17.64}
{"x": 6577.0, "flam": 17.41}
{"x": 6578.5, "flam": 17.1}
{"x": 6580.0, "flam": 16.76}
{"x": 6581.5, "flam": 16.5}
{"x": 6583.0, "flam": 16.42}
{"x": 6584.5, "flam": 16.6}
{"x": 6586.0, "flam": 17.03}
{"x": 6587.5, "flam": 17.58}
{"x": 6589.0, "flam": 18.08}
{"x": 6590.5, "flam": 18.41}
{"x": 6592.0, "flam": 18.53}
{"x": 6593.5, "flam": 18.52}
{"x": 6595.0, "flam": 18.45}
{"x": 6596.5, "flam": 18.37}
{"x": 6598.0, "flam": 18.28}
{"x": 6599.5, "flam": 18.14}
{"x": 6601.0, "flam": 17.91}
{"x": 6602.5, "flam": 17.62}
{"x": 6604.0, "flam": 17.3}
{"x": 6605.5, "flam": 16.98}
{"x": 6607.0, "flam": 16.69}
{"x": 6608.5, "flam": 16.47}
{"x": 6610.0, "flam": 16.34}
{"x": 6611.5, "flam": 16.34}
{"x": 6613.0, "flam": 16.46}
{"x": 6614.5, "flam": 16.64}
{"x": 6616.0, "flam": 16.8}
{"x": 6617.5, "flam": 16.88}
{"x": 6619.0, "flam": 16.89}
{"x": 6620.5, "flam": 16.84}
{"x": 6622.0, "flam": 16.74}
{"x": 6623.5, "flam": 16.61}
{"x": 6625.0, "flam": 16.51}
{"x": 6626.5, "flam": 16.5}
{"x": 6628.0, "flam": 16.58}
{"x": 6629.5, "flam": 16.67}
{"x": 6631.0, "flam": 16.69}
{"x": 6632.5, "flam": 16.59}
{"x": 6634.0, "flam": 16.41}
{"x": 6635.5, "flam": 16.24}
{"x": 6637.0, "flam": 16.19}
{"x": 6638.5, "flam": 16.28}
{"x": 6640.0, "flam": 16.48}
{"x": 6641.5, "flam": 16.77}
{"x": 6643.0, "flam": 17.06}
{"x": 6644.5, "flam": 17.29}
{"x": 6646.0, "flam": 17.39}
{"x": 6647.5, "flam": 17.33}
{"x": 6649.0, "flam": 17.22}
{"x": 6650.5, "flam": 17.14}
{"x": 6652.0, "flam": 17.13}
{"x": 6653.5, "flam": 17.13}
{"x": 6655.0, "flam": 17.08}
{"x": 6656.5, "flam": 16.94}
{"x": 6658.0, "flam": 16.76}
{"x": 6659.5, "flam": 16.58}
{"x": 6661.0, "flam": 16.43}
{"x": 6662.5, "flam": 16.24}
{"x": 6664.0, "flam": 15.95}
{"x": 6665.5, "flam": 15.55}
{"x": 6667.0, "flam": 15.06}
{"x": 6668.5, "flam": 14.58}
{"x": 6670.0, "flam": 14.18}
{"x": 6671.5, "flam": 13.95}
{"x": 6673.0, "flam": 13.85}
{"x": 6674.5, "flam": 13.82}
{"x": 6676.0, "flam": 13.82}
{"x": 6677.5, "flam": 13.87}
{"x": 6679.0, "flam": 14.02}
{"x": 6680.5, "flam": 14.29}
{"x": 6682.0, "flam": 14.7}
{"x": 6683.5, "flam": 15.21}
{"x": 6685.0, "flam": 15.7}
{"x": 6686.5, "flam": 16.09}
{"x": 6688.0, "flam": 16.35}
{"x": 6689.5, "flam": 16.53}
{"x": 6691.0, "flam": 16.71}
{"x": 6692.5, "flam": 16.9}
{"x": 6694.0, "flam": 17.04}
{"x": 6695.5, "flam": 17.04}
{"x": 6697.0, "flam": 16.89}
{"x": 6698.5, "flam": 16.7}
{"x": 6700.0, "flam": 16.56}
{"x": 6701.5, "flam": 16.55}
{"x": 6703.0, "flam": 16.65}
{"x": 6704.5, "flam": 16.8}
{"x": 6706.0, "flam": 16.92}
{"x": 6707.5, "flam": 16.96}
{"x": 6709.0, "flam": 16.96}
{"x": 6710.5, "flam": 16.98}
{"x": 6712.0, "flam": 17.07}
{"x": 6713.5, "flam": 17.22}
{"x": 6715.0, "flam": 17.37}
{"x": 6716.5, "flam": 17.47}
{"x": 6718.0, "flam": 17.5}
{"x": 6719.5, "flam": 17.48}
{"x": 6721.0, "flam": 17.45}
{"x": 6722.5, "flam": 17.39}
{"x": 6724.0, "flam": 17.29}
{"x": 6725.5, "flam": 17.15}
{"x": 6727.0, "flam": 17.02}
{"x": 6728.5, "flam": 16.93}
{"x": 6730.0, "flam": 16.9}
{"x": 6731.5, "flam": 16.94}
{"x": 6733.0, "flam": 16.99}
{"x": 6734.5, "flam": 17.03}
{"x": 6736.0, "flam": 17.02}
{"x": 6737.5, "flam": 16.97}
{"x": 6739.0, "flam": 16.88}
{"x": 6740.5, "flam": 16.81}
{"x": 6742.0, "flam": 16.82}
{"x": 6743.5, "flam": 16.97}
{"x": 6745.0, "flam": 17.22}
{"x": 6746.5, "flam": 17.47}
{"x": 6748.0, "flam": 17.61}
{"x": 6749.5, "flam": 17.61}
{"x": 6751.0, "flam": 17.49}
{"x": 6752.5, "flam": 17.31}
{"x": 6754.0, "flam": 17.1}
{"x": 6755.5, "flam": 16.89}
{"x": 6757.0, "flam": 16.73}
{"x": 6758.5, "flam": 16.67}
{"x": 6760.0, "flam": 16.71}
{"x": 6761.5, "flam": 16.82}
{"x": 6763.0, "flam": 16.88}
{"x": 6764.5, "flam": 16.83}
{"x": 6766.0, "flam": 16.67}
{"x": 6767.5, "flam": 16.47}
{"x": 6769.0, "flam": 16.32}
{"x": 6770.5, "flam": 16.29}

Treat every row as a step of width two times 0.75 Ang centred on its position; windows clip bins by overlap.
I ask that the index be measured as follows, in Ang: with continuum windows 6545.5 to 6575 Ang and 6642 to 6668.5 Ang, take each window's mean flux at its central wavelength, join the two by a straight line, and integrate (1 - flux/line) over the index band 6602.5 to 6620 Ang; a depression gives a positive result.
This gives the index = 0.6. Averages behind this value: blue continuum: 18.1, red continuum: 16.7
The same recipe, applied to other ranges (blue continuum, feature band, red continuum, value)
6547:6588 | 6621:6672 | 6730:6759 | 3.0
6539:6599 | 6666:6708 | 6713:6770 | 4.1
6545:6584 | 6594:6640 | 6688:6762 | 1.7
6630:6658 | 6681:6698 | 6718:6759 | 0.7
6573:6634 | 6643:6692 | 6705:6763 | 3.8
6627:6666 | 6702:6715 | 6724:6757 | 0.0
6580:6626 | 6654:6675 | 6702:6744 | 2.0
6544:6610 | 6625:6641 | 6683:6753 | 0.9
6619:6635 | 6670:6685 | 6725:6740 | 2.3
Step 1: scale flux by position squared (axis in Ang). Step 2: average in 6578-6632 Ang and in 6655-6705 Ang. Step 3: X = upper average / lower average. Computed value 0.94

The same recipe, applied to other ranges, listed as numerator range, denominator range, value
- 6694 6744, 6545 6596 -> 1.00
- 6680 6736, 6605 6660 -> 1.02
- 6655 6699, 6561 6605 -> 0.89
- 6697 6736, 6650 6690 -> 1.12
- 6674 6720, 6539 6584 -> 0.96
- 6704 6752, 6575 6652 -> 1.04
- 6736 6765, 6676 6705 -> 1.09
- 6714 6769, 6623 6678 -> 1.09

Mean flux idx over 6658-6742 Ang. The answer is 16.3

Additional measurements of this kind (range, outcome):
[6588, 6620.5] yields 17.4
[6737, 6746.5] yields 17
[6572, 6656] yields 17.1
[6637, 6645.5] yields 16.7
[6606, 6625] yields 16.6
